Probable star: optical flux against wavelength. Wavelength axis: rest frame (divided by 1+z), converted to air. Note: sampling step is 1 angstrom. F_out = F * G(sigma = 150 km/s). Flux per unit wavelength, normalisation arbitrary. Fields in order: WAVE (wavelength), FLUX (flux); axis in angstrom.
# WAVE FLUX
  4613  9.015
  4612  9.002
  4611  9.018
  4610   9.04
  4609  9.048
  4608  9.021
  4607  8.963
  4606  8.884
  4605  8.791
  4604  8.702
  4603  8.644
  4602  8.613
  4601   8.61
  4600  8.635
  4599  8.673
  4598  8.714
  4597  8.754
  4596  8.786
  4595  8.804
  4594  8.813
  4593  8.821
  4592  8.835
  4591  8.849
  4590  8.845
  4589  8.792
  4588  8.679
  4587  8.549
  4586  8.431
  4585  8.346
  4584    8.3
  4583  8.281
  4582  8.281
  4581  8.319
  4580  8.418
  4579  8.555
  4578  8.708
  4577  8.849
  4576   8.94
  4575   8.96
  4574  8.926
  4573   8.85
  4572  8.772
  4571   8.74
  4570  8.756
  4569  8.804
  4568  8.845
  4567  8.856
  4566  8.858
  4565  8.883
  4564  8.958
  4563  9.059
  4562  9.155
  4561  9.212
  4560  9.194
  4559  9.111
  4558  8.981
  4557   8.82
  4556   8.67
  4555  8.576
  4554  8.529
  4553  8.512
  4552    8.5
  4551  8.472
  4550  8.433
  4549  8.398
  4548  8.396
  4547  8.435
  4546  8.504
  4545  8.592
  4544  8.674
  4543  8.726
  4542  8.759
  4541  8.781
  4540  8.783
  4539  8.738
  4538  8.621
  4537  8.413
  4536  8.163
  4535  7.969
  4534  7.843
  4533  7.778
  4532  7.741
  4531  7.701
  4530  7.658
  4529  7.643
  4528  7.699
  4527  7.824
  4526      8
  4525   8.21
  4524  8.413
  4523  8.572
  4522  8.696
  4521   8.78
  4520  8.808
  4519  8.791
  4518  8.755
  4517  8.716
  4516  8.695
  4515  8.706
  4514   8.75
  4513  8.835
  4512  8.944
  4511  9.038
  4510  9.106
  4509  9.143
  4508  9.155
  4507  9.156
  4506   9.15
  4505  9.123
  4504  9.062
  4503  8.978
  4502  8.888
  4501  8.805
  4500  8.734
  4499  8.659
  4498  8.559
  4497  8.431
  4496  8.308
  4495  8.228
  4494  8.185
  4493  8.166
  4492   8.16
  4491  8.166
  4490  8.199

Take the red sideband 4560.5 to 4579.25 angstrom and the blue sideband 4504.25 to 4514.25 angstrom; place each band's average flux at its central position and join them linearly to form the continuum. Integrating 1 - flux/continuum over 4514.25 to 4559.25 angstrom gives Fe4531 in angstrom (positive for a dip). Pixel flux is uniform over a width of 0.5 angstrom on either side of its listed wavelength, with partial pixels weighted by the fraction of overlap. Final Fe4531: 2.7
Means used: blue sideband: 9.05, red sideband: 8.88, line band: 8.43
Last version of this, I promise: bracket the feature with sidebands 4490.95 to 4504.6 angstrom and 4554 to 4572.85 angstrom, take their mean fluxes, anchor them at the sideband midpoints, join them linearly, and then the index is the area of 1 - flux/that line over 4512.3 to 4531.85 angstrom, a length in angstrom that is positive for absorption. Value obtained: 0.7 angstrom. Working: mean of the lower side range 8.54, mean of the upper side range 8.89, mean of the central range 8.38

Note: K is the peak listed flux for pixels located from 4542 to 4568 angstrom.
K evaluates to 9.212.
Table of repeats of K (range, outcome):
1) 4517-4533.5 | 8.808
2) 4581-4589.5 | 8.792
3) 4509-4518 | 9.143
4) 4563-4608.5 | 9.059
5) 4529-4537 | 8.413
